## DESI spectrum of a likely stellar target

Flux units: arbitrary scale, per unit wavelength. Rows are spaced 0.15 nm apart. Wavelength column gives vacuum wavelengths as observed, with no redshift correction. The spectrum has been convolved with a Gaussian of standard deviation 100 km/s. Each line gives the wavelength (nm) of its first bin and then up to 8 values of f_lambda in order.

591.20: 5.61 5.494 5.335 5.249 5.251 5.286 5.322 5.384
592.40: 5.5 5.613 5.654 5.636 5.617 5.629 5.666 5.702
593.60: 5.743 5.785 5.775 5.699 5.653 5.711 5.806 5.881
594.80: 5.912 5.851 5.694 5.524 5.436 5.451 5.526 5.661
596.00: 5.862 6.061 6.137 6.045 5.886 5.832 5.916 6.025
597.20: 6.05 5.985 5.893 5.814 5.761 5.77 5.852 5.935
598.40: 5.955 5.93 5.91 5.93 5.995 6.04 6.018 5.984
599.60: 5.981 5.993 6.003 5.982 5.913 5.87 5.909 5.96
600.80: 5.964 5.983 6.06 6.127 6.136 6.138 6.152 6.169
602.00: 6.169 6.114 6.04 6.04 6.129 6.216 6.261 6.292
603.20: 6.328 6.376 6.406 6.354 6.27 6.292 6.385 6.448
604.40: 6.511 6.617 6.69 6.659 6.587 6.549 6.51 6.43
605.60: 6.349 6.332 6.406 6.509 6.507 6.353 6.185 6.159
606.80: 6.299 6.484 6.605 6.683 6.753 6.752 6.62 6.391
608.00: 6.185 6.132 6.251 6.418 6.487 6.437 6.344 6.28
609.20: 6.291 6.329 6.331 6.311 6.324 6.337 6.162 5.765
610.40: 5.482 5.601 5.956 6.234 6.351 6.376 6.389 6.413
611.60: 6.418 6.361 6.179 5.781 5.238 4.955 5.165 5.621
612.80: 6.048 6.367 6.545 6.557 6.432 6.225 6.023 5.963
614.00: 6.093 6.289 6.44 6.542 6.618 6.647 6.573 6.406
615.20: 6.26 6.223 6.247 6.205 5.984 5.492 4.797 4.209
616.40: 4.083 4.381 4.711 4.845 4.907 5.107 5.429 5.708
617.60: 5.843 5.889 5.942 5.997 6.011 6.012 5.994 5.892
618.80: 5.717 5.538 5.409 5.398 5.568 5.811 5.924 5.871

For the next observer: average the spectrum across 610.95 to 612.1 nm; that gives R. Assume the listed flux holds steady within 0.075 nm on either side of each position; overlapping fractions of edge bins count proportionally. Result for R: 6.29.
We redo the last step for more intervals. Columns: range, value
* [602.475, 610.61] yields 6.35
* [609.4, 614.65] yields 6.11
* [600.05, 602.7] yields 6.05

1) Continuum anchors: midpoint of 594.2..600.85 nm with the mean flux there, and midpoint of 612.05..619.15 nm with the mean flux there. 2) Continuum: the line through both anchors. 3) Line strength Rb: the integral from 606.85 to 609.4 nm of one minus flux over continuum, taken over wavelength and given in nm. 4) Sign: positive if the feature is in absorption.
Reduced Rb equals -0.271 nm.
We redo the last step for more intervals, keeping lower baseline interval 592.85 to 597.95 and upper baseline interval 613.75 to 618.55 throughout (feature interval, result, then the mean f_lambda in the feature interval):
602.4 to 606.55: -0.45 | 6.4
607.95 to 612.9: -0.29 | 6.09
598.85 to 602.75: -0.18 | 6.04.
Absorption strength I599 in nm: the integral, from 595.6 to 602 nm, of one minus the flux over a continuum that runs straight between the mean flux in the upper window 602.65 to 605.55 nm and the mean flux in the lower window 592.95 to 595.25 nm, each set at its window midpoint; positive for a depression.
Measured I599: 0.11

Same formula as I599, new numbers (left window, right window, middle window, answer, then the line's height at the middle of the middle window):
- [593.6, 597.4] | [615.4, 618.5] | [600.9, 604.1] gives -0.30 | 5.68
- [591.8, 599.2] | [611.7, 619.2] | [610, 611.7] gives -0.10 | 5.79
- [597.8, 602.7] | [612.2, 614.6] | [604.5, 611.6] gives -0.36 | 6.05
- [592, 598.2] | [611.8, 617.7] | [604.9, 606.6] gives -0.20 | 5.76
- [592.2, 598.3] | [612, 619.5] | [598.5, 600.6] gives -0.07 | 5.77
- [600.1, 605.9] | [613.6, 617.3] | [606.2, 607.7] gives -0.10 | 6.08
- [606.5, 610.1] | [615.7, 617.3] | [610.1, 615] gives -0.45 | 5.62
